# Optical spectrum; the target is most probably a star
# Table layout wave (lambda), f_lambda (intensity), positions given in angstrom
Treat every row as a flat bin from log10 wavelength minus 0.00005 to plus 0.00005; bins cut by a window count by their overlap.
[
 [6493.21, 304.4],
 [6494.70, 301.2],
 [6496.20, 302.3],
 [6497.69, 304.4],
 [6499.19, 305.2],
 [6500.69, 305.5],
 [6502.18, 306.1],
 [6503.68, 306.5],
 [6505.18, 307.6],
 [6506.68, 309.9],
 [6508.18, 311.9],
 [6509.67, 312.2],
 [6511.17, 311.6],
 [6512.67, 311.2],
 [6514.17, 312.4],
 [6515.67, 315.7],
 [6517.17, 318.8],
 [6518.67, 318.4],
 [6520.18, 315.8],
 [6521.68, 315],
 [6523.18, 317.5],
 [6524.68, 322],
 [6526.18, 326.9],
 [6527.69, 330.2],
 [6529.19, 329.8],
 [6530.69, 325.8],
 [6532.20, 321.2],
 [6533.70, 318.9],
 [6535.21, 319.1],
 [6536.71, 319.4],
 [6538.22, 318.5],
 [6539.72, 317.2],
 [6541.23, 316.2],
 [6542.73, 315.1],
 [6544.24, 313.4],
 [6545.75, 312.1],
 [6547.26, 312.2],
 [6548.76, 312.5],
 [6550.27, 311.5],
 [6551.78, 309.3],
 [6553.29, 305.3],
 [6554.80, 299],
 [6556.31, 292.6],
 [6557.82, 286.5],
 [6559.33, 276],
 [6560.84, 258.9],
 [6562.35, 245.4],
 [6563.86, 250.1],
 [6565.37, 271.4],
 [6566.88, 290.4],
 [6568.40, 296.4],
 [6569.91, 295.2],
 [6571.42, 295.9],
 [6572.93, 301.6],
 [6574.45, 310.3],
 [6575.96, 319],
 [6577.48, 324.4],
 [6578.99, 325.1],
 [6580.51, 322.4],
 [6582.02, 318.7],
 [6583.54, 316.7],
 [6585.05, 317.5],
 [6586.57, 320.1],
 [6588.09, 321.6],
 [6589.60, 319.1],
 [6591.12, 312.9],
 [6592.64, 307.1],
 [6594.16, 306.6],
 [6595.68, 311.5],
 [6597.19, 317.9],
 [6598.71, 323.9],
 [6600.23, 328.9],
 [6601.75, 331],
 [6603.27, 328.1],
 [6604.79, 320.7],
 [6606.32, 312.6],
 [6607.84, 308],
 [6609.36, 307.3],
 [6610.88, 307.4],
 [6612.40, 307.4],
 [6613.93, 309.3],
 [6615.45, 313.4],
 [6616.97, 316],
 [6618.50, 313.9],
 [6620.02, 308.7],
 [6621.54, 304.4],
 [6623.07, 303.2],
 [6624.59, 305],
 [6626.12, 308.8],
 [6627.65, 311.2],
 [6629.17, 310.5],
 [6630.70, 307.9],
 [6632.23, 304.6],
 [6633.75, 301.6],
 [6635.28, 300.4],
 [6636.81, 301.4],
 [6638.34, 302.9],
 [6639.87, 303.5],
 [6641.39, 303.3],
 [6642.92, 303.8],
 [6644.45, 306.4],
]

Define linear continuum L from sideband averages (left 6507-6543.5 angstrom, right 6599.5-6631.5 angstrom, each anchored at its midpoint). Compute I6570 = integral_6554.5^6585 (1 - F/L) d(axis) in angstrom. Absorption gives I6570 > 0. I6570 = 1.94 angstrom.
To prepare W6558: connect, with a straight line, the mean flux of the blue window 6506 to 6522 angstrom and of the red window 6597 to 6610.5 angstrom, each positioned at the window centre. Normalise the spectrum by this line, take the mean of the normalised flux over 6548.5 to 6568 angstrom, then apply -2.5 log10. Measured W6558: 0.12 mag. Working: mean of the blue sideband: 314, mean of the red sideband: 319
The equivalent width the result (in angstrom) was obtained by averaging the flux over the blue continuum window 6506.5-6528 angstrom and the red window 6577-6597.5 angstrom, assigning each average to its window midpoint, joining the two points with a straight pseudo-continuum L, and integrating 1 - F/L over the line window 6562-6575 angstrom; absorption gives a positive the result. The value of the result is 1.3 angstrom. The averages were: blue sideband 317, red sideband 317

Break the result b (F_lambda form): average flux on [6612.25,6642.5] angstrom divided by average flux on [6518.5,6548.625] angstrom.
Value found 1.0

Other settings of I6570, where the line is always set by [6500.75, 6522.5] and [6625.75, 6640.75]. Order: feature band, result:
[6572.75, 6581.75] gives -0.3 angstrom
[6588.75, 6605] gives -0.6 angstrom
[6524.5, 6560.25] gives -0.2 angstrom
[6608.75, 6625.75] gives -0.1 angstrom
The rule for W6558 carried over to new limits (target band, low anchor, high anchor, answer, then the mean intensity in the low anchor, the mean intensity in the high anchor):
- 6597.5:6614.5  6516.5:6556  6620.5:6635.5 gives -0.03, 317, 306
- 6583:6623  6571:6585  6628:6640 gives -0.01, 316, 304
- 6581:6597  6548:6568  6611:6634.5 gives -0.07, 286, 308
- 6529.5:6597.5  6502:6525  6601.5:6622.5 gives 0.02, 313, 313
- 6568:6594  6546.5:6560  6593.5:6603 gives 0.00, 301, 321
